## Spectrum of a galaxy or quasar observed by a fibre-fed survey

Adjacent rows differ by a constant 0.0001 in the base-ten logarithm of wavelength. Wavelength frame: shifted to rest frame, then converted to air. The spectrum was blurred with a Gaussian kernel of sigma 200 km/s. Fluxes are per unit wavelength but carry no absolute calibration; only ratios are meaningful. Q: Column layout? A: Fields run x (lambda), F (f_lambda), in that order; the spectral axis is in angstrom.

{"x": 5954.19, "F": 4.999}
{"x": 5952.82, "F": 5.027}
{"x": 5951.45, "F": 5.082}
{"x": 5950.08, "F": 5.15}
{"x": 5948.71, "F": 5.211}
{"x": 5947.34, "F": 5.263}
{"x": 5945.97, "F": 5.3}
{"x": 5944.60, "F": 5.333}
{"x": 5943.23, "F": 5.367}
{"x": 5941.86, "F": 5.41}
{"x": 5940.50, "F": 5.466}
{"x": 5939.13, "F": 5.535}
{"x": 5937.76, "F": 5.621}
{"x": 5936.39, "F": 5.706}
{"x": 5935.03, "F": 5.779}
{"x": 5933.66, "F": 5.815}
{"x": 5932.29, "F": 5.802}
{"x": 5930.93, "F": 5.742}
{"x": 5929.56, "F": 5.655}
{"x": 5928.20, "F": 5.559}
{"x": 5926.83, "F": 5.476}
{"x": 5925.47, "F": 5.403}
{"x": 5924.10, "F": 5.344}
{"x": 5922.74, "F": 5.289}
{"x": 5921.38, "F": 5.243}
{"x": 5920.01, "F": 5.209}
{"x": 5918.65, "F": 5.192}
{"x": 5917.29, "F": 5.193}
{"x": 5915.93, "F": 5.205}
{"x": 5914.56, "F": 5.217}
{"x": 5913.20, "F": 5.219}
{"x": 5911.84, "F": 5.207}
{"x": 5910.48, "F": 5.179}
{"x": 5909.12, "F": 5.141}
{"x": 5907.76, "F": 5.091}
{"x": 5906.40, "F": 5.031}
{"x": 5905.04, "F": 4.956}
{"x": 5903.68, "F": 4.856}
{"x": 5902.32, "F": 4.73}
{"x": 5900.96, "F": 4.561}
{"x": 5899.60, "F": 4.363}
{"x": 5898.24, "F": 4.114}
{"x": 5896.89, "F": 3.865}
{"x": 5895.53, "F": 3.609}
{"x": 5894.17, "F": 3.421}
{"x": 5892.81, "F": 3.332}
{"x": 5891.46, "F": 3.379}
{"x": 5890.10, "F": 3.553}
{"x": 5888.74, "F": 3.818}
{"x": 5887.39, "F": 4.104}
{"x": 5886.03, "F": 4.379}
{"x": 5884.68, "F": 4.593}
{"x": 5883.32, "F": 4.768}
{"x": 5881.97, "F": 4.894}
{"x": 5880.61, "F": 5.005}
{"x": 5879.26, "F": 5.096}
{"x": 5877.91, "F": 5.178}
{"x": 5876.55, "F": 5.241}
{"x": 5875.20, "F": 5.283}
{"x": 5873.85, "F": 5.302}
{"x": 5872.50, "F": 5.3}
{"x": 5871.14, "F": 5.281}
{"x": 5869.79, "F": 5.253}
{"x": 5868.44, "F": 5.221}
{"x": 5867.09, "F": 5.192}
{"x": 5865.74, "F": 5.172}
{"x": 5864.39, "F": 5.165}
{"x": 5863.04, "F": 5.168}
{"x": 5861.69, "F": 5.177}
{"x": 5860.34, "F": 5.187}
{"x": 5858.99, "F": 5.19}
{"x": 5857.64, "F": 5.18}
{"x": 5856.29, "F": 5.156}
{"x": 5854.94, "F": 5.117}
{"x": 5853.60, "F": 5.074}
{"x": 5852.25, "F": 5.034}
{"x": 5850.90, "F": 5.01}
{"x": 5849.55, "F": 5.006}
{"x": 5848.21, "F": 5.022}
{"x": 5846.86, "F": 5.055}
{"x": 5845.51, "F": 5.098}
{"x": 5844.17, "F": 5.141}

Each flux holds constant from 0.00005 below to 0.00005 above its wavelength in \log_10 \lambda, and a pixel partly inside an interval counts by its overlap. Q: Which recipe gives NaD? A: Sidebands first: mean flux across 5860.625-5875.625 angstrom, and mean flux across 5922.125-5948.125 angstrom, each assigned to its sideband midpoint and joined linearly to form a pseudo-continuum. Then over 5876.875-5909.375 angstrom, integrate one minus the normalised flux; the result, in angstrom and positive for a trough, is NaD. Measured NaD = 5.6 angstrom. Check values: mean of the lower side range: 5.23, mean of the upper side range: 5.52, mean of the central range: 4.41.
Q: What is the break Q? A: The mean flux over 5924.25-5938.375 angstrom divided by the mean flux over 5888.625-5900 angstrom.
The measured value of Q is 1.5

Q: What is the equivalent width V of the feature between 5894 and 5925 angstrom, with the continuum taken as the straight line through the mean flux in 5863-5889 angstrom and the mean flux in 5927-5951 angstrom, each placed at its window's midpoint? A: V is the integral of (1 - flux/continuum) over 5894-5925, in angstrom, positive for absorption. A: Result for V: 2.4 angstrom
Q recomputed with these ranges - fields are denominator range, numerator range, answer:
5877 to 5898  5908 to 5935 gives 1.28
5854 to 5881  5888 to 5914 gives 0.85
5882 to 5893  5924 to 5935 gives 1.38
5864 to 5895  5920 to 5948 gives 1.17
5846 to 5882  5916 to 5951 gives 1.06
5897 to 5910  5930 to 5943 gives 1.19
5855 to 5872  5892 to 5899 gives 0.71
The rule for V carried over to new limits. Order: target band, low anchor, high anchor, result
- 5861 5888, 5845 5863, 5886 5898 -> -4.4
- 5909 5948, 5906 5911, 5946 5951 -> -1.9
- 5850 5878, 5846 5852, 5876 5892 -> -2.3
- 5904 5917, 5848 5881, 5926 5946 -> 0.7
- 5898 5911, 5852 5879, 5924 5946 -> 1.4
